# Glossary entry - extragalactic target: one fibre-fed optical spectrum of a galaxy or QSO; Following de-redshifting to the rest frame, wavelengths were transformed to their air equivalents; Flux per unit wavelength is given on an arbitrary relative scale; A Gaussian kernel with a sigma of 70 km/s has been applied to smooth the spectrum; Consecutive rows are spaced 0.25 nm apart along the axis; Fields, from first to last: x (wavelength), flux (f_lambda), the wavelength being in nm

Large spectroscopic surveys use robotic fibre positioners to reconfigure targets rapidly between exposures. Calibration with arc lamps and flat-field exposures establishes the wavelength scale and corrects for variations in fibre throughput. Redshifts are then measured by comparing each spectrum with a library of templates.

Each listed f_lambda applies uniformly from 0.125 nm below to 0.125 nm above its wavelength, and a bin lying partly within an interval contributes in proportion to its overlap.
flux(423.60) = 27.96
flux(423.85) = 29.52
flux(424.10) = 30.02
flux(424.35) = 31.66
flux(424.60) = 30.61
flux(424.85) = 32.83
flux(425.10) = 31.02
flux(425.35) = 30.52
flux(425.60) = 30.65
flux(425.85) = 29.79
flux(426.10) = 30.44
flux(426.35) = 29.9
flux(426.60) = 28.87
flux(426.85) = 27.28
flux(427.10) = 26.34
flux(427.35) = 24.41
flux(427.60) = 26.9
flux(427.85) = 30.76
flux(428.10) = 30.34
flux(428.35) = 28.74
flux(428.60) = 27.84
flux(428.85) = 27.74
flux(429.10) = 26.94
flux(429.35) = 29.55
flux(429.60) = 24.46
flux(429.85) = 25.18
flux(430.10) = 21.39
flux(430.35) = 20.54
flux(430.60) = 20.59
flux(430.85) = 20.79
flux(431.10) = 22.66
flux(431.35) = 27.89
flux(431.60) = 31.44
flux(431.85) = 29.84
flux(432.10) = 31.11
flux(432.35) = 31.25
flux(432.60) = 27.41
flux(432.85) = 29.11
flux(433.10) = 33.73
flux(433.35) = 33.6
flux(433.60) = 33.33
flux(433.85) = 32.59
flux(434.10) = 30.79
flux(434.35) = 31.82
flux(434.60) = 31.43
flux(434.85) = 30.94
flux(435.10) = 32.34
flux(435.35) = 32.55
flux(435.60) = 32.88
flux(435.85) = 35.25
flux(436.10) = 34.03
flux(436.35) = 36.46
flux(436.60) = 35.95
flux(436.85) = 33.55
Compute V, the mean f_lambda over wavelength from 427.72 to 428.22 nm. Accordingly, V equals 30.5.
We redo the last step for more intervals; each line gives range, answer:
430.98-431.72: 27.3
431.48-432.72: 30.2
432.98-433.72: 33.6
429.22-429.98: 26.4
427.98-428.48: 29.5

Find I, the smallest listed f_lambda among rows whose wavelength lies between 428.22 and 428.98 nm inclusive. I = 27.74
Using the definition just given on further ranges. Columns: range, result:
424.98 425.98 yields 29.79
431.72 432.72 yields 27.41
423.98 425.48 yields 30.02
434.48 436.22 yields 30.94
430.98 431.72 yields 22.66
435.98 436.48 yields 34.03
